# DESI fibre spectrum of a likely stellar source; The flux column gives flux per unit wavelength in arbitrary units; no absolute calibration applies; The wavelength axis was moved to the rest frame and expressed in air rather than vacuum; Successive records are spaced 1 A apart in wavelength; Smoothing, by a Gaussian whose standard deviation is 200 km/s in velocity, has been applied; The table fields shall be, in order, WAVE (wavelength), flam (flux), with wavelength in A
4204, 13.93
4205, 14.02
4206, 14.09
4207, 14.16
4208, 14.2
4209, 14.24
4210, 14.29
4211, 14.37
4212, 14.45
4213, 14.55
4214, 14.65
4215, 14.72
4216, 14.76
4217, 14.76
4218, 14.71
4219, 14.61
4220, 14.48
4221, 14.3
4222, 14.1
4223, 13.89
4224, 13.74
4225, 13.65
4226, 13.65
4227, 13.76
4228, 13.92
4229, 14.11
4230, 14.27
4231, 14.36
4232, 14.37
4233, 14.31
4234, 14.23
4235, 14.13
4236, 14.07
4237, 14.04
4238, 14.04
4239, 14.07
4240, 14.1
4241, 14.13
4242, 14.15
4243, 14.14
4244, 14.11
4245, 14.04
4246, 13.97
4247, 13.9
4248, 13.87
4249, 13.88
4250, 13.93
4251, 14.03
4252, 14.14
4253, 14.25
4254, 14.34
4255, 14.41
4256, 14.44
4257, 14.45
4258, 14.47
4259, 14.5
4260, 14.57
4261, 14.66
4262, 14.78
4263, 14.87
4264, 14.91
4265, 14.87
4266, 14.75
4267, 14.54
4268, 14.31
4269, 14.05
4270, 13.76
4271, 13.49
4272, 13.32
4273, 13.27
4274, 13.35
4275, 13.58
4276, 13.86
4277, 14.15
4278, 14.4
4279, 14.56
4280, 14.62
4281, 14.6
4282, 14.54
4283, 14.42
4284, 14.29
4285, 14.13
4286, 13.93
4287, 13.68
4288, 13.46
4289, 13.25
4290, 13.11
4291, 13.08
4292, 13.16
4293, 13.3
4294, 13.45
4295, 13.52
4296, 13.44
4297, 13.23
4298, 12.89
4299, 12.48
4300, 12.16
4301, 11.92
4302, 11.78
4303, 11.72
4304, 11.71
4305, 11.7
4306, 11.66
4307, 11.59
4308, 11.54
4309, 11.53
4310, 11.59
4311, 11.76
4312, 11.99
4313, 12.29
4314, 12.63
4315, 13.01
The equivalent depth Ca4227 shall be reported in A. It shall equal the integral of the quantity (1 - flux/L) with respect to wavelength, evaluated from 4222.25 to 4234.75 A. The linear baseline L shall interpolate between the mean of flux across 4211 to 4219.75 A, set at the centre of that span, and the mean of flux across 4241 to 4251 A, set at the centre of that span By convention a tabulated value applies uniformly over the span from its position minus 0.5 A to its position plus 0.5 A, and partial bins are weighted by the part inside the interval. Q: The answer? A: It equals 0.3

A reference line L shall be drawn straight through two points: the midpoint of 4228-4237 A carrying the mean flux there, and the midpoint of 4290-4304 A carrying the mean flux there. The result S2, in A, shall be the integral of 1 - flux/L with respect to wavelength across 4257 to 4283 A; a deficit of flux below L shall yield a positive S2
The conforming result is -1.79 A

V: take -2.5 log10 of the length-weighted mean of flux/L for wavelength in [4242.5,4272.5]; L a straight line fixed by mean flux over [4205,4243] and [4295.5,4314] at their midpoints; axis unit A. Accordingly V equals -0.07 mag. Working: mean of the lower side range 14.2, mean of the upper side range 12.1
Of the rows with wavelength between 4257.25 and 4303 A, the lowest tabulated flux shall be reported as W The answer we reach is 11.72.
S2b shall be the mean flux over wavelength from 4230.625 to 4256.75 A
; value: 14.1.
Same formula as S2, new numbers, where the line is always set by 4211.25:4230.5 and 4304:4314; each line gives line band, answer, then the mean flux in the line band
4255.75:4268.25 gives -1.5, 14.6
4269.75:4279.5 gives -0.8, 13.8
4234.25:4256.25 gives -0.8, 14.1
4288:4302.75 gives -0.9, 12.9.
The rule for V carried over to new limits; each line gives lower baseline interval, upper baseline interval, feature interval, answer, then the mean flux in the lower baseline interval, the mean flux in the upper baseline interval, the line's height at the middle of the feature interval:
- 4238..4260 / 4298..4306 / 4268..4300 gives -0.08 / 14.2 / 12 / 12.7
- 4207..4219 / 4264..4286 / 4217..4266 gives 0.01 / 14.5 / 14.1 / 14.3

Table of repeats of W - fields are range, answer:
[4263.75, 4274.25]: 13.27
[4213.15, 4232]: 13.65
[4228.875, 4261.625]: 13.87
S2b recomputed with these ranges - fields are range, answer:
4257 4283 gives 14.3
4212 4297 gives 14.1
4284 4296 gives 13.5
